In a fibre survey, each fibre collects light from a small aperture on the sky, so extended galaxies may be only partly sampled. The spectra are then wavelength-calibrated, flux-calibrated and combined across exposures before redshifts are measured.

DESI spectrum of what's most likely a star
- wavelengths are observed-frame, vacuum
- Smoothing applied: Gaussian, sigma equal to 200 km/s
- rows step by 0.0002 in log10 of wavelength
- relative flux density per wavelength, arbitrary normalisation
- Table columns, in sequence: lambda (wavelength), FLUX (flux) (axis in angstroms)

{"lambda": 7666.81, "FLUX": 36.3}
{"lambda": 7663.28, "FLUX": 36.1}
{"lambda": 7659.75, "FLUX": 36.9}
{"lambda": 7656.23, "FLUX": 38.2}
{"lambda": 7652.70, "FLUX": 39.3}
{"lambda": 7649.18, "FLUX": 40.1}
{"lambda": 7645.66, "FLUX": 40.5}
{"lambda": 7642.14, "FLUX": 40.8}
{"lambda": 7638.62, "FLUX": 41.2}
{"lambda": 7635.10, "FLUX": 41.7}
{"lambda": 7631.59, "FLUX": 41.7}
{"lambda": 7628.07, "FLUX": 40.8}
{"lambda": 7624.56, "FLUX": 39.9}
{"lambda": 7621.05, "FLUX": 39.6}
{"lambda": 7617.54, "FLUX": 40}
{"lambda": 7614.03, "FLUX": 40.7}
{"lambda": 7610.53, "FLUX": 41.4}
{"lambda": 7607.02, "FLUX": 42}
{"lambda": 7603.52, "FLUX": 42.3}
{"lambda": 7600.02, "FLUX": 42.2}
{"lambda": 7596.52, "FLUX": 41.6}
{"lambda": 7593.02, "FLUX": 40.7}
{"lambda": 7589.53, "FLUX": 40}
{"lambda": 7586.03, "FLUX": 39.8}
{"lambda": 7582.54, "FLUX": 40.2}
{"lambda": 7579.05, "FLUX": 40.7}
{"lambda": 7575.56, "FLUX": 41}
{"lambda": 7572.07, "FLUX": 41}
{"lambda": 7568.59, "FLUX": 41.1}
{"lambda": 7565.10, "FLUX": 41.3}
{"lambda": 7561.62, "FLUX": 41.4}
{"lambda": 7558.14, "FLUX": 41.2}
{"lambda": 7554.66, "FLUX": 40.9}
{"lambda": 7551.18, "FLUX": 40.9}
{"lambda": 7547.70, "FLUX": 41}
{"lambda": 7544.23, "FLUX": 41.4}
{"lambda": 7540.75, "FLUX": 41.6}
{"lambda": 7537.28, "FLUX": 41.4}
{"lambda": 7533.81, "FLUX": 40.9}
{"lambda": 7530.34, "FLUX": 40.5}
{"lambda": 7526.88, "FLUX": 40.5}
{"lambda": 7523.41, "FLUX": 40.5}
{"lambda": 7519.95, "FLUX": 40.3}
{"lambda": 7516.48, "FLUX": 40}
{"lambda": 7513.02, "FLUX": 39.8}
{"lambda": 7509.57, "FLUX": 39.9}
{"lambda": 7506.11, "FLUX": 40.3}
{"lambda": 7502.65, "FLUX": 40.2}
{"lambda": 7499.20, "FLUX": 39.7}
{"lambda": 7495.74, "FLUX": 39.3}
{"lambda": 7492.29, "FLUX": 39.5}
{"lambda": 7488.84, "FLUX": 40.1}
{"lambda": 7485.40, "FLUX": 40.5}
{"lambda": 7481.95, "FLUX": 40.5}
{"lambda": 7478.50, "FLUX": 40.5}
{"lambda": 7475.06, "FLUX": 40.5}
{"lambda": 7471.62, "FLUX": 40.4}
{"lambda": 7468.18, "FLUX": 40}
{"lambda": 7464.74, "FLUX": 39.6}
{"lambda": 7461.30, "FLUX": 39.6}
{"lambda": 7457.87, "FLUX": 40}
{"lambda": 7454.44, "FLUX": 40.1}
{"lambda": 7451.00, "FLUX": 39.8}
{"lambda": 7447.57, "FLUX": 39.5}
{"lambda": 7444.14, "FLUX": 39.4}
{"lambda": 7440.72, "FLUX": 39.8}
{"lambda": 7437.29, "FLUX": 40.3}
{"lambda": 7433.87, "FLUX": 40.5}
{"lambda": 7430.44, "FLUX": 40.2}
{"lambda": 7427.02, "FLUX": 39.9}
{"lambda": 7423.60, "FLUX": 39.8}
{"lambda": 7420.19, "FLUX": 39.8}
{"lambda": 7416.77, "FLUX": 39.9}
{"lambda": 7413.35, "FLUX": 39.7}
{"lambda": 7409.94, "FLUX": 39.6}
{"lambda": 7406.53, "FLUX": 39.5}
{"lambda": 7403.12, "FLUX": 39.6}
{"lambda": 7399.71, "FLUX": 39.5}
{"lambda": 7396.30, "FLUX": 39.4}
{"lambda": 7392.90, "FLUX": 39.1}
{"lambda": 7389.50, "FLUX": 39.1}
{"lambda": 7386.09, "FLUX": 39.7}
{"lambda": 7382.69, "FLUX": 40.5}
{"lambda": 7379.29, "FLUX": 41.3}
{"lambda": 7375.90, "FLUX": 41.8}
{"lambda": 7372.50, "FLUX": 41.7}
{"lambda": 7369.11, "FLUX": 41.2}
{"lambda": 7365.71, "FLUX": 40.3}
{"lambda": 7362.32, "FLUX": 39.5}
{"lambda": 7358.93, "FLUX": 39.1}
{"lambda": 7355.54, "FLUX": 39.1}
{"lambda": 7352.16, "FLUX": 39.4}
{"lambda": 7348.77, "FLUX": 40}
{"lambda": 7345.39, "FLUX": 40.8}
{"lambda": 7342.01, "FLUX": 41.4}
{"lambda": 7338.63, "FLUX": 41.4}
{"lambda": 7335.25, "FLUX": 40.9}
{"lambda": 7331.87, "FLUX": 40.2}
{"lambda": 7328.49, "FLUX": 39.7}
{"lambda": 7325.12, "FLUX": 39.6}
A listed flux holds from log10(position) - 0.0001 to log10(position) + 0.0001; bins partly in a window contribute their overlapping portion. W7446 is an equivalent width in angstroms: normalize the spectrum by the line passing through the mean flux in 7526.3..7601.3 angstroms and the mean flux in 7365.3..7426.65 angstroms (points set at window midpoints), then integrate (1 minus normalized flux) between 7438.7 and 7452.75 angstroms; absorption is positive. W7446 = 0.24 angstroms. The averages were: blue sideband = 40.1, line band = 39.6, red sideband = 41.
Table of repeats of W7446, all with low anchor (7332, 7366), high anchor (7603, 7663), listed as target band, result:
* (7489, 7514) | 0.2 angstroms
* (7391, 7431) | 0.6 angstroms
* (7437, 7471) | 0.3 angstroms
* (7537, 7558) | -0.5 angstroms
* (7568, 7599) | -0.3 angstroms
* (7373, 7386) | -0.3 angstroms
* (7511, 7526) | 0.0 angstroms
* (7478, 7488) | -0.1 angstroms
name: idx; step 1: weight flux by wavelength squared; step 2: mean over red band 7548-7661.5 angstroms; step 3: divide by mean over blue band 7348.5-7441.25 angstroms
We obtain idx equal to 1.1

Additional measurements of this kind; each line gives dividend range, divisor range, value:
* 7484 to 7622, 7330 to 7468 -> 1.06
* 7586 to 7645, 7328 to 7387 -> 1.09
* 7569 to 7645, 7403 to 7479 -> 1.07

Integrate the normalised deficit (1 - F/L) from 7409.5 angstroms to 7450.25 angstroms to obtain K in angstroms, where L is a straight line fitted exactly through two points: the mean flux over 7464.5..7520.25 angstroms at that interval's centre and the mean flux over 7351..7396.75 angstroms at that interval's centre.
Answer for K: 0.2 angstroms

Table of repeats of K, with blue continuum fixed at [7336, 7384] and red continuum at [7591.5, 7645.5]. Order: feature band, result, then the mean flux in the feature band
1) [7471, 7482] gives 0.1 angstroms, 40.5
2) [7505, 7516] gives 0.2 angstroms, 40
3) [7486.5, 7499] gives 0.3 angstroms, 39.7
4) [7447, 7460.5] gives 0.3 angstroms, 39.9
